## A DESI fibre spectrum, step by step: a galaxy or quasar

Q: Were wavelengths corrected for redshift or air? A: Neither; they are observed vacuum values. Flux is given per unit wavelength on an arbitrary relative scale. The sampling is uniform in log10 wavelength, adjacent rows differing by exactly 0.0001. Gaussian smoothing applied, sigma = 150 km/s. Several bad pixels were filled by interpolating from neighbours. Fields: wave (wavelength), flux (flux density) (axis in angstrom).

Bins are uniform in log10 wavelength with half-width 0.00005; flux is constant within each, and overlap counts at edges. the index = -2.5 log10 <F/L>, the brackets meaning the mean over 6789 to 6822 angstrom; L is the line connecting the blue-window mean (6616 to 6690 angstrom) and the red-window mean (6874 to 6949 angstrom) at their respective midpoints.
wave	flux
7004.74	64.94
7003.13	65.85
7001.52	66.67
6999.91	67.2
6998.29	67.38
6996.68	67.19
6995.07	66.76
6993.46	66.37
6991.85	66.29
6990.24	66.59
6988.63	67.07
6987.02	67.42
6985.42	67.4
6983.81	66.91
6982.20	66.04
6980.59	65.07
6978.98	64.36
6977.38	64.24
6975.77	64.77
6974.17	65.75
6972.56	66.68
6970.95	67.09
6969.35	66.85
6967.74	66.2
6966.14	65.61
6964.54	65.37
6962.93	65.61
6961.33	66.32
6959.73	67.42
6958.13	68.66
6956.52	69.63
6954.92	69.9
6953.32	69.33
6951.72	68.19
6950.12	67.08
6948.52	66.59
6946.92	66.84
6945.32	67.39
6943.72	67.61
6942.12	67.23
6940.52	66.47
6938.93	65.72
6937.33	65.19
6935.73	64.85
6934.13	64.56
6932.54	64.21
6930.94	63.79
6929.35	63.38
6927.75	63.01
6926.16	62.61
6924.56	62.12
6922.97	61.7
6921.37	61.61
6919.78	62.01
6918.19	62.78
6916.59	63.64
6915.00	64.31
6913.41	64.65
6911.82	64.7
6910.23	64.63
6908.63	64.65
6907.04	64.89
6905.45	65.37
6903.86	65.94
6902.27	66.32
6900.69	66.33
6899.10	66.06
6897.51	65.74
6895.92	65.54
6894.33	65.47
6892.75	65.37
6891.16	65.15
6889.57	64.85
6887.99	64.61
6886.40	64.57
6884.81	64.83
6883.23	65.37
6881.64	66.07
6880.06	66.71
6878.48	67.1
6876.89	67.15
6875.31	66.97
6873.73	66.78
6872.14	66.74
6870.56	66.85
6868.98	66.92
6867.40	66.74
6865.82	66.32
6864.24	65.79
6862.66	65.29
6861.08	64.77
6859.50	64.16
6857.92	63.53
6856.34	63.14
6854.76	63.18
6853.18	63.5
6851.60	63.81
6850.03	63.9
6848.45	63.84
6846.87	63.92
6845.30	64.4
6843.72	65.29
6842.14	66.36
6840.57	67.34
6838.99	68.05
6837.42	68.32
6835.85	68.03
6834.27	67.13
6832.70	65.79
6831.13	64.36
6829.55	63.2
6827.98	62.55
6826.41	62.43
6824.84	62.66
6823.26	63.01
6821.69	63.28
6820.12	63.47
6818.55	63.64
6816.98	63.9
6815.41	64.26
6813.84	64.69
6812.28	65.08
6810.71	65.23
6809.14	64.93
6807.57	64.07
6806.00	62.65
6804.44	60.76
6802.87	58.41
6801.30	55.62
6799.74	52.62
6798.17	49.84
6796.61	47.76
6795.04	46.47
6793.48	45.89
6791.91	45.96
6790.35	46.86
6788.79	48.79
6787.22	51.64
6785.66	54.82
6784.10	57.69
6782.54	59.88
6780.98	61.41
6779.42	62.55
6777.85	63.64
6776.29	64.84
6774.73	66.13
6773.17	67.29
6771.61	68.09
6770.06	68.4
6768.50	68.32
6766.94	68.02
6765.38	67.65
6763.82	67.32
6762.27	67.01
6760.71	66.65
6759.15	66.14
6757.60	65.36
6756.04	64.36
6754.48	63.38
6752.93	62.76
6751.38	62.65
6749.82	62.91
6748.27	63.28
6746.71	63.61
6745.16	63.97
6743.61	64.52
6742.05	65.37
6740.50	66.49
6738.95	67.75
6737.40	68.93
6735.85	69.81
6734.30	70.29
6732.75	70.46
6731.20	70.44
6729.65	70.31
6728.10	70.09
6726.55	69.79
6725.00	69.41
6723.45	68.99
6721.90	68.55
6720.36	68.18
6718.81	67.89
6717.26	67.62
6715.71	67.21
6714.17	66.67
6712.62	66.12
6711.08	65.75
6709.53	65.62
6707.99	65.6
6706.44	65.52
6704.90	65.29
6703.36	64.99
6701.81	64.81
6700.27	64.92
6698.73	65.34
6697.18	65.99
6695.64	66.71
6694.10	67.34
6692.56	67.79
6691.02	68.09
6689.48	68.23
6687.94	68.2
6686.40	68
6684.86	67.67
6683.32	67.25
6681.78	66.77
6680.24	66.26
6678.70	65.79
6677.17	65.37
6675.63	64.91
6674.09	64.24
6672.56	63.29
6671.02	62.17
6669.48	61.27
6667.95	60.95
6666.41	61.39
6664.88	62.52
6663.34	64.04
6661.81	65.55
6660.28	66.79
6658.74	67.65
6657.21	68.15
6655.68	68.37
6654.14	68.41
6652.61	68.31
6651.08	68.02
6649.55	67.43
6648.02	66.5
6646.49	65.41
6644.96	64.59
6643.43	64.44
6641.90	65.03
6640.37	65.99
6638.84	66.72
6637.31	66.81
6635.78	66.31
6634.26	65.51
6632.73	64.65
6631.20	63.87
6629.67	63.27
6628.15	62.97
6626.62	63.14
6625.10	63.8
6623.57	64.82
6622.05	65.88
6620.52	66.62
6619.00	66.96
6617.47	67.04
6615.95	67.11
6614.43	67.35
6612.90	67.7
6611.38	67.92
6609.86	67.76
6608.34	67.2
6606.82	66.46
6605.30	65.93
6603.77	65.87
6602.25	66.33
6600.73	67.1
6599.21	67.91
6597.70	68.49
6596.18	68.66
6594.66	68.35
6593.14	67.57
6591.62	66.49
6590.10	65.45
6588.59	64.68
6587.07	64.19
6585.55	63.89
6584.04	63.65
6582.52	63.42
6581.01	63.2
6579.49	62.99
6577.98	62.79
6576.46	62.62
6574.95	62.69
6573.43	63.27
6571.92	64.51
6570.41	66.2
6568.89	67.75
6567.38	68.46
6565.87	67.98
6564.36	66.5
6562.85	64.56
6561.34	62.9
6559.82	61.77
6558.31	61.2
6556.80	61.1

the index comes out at 0.13 mag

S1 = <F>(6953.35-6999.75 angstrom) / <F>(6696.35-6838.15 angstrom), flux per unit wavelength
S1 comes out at 1.05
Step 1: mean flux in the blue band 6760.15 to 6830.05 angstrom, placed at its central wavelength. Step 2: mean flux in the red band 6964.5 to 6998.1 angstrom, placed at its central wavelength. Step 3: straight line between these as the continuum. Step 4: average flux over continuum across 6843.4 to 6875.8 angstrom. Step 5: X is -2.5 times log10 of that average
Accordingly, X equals -0.04 mag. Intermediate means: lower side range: 60.6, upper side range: 66.2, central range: 65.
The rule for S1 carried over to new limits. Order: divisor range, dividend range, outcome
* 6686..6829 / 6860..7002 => 1.03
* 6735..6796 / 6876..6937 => 1.04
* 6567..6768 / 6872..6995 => 0.99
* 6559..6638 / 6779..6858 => 0.93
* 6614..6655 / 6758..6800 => 0.90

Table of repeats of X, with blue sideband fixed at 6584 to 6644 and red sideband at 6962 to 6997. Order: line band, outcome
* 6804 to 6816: 0.03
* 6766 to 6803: 0.15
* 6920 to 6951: 0.02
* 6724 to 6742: -0.05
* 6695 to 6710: 0.01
